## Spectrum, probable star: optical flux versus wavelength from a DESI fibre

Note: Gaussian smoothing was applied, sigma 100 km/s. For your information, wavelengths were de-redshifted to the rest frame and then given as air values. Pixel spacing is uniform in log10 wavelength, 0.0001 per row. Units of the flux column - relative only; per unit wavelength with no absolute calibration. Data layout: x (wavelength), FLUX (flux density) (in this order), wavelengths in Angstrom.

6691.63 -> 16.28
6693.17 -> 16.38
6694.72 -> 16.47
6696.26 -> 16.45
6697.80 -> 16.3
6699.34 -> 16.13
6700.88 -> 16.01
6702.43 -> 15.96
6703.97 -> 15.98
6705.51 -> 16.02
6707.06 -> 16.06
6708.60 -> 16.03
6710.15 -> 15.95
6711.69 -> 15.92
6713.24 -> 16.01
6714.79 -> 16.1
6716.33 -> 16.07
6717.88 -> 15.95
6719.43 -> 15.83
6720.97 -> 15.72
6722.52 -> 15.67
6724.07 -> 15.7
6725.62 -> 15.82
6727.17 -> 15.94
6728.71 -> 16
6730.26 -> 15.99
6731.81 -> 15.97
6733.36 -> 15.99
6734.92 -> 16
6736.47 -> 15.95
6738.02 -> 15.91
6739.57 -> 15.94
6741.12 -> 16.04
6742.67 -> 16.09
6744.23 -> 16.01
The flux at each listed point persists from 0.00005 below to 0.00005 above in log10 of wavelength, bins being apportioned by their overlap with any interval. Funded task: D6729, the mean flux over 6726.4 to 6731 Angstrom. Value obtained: 16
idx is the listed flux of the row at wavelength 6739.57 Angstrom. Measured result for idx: 15.94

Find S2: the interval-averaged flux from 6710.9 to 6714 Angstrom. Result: 16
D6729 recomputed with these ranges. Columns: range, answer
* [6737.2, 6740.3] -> 15.9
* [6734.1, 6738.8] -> 15.9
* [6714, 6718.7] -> 16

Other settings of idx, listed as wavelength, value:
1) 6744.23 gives 16.01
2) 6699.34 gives 16.13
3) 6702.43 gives 15.96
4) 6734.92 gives 16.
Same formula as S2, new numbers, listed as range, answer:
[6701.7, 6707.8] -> 16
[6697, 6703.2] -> 16.1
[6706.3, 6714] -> 16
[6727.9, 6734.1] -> 16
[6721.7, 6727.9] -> 15.8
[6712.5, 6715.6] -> 16.1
